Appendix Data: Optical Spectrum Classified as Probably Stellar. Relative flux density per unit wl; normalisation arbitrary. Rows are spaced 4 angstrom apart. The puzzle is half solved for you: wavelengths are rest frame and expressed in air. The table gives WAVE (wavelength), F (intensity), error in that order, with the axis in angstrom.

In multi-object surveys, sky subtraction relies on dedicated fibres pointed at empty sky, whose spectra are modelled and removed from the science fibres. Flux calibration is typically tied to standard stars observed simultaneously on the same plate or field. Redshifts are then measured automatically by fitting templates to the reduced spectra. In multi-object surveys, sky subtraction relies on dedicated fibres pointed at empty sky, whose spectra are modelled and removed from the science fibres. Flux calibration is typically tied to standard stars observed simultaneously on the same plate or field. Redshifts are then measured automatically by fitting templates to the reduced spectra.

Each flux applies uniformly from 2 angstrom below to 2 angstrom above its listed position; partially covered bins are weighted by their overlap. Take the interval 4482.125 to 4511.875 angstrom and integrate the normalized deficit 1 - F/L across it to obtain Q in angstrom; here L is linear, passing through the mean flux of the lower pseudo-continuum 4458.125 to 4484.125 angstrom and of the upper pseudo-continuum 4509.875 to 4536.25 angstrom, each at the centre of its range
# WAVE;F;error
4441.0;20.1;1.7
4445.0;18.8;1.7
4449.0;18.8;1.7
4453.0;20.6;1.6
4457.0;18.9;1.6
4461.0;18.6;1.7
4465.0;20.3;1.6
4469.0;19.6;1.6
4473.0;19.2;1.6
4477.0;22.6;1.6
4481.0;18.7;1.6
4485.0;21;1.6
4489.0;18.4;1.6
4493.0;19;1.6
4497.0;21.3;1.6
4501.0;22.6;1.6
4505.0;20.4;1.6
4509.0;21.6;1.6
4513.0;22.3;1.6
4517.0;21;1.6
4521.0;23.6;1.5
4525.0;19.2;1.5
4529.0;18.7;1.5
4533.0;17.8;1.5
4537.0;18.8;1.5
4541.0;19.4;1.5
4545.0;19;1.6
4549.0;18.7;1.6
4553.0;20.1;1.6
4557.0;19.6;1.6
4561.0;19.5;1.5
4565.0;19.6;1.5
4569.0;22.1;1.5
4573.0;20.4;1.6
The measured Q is -0.7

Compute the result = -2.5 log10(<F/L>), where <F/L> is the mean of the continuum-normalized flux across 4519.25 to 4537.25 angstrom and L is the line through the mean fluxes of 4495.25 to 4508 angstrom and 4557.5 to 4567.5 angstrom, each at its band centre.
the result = 0.06 mag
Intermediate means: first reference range 21.4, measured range 19.6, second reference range 19.7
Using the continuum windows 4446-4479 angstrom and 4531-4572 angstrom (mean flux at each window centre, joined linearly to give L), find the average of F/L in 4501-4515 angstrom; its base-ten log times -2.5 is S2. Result -0.10 mag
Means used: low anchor 19.8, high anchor 19.5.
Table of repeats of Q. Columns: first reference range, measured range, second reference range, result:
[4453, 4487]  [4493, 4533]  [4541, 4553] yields -2.9 angstrom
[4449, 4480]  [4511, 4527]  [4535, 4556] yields -1.7 angstrom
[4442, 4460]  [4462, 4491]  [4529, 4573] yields -0.9 angstrom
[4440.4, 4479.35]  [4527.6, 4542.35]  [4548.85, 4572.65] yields 1.0 angstrom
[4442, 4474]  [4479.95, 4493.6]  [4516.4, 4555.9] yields 0.1 angstrom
